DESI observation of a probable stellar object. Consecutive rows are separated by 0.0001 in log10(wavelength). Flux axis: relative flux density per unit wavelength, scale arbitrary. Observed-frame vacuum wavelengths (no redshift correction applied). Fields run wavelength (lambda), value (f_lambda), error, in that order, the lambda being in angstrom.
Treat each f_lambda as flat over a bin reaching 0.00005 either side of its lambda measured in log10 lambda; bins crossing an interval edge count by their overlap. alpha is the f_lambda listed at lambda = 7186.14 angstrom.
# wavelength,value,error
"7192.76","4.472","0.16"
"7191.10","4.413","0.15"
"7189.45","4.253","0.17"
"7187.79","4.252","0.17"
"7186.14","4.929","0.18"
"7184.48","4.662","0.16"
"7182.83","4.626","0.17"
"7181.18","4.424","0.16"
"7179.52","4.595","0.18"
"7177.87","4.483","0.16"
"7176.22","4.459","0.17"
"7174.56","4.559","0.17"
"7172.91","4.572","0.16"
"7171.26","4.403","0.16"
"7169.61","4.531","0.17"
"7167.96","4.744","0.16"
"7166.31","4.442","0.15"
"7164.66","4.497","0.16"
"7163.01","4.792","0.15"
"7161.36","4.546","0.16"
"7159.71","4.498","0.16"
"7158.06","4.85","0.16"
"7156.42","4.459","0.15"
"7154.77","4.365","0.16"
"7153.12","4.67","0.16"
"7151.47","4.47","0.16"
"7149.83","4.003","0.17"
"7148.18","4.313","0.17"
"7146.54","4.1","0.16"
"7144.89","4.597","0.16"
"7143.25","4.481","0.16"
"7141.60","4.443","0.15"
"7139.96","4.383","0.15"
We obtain 4.929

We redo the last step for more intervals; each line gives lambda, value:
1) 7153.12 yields 4.67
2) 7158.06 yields 4.85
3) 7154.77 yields 4.365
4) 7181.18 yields 4.424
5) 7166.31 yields 4.442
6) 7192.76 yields 4.472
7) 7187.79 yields 4.252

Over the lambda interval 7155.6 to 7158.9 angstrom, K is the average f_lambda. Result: 4.66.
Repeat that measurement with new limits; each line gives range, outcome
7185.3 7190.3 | 4.48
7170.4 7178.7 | 4.5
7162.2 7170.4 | 4.6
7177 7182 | 4.5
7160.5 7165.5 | 4.61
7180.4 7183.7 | 4.54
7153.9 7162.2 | 4.54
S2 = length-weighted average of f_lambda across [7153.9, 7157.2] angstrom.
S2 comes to 4.41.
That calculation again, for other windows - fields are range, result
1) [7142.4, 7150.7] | 4.3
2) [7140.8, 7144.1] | 4.46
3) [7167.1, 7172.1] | 4.56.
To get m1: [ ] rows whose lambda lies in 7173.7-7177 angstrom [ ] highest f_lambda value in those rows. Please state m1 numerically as 4.559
